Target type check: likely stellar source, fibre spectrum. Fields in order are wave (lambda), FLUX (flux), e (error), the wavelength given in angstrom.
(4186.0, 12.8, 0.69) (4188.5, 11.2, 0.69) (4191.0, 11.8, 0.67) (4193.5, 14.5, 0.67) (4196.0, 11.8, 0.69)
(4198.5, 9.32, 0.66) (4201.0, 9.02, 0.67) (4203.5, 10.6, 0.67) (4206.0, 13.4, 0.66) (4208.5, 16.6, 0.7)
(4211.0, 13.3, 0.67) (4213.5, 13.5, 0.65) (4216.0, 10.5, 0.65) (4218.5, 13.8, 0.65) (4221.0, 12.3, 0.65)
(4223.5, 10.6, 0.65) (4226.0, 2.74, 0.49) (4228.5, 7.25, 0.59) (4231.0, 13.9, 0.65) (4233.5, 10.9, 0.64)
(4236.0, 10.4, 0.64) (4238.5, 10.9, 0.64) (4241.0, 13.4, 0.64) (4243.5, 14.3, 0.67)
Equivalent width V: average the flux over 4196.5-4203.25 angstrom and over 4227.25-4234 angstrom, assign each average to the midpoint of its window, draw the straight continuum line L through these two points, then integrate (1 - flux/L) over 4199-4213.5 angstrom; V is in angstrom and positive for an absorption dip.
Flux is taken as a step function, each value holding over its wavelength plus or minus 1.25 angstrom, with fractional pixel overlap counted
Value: -3.8 angstrom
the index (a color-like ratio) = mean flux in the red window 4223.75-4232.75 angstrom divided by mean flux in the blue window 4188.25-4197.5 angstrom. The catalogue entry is 0.68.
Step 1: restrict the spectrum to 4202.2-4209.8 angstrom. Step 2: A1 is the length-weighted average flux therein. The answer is 13.5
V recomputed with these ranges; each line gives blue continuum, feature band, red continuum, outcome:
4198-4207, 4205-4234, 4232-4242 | -1.6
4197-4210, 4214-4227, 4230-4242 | 1.6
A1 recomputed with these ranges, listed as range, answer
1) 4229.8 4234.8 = 12.4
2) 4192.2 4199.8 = 11.9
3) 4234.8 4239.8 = 10.7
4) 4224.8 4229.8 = 5.11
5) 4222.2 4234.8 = 9.1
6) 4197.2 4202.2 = 9.2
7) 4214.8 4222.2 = 12.2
